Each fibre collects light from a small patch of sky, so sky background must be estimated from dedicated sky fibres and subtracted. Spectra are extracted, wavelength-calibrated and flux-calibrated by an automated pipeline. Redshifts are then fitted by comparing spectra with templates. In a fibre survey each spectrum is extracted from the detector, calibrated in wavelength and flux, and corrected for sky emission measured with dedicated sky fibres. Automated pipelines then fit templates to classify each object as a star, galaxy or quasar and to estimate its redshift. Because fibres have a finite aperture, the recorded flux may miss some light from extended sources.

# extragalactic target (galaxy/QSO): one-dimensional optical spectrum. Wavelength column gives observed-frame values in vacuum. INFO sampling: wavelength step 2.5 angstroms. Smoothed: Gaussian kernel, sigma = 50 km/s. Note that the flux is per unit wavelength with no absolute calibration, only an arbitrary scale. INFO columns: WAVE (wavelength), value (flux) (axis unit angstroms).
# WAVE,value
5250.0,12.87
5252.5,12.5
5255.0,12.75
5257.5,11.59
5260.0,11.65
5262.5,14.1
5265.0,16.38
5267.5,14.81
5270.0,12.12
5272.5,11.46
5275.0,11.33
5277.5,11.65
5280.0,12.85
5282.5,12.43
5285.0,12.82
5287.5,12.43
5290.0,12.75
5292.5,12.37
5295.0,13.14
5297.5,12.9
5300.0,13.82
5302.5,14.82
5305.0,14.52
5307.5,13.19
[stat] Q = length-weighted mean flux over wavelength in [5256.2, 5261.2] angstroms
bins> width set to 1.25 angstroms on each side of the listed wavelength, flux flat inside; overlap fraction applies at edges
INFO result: 11.6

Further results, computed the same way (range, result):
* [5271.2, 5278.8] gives 11.5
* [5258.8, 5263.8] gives 12.9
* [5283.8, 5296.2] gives 12.7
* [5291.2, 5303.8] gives 13.4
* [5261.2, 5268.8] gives 15.1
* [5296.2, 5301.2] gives 13.4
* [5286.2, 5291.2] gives 12.6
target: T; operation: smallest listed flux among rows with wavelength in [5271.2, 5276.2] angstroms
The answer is 11.33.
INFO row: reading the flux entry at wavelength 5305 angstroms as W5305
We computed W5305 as 14.52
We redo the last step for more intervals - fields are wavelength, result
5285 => 12.82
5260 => 11.65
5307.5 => 13.19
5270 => 12.12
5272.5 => 11.46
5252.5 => 12.5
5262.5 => 14.1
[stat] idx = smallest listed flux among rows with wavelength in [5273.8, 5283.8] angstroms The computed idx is 11.33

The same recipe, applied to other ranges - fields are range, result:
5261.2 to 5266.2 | 14.1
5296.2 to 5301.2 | 12.9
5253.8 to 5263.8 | 11.59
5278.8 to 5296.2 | 12.37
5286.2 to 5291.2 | 12.43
